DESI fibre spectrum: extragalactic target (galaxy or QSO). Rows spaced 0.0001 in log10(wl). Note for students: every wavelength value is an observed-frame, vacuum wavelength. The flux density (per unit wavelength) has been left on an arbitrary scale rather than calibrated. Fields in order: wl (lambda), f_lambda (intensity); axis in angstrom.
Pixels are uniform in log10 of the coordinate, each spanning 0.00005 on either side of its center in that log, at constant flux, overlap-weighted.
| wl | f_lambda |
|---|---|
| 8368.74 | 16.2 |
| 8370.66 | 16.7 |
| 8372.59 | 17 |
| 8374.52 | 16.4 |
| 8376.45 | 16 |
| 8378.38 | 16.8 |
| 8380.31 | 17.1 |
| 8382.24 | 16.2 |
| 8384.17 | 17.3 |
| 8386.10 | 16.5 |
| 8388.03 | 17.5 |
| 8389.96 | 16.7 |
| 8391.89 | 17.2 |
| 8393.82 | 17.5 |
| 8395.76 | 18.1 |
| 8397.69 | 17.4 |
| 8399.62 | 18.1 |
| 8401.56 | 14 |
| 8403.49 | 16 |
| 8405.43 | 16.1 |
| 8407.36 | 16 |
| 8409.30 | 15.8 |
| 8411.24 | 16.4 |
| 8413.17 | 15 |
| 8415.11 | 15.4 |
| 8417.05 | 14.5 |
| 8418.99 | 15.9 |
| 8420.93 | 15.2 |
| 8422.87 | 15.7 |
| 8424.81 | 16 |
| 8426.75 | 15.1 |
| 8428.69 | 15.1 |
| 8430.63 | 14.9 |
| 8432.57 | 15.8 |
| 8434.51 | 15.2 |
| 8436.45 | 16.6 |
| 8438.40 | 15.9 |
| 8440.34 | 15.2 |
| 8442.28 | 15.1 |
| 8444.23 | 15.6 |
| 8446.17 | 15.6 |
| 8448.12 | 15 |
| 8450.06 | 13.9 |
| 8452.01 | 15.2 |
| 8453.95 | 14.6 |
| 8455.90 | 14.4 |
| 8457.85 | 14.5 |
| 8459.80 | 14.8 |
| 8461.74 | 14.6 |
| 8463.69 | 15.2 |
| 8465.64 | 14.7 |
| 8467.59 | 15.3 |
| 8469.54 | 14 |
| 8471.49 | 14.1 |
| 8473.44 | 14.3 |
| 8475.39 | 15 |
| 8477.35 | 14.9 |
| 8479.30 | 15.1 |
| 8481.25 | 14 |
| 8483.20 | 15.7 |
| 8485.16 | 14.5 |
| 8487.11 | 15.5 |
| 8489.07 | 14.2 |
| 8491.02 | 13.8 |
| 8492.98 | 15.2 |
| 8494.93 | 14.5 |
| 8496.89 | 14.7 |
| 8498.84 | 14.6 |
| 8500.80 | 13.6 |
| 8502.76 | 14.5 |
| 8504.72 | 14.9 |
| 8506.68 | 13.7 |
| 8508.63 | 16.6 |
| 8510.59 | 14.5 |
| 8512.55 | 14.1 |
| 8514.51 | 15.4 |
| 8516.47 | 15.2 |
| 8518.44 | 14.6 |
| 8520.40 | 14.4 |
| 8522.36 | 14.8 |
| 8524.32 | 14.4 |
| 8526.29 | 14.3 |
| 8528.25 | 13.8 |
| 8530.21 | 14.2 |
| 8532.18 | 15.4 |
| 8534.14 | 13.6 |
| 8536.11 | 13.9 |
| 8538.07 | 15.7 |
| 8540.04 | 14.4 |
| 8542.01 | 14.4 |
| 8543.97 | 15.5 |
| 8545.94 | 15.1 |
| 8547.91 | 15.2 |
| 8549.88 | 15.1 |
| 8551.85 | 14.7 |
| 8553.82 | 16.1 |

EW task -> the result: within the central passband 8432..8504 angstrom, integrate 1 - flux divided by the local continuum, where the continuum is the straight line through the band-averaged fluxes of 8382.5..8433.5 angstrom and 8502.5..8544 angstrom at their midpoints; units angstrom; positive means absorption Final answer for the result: 2.38 angstrom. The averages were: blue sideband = 16.1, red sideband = 14.6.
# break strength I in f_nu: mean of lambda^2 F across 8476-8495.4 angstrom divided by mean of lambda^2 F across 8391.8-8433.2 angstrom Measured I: 0.94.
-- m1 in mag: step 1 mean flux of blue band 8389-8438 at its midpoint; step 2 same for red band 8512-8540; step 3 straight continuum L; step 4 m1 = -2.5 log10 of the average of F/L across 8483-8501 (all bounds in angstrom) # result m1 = 0.03 mag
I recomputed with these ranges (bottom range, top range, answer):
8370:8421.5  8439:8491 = 0.92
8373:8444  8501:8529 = 0.93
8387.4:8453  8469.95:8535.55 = 0.94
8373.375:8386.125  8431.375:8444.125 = 0.95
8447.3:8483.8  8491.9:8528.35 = 1.01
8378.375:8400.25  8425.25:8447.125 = 0.91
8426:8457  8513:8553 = 0.99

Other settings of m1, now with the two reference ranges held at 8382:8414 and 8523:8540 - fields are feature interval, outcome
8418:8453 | 0.04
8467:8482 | 0.06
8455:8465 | 0.06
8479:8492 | 0.04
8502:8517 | -0.01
